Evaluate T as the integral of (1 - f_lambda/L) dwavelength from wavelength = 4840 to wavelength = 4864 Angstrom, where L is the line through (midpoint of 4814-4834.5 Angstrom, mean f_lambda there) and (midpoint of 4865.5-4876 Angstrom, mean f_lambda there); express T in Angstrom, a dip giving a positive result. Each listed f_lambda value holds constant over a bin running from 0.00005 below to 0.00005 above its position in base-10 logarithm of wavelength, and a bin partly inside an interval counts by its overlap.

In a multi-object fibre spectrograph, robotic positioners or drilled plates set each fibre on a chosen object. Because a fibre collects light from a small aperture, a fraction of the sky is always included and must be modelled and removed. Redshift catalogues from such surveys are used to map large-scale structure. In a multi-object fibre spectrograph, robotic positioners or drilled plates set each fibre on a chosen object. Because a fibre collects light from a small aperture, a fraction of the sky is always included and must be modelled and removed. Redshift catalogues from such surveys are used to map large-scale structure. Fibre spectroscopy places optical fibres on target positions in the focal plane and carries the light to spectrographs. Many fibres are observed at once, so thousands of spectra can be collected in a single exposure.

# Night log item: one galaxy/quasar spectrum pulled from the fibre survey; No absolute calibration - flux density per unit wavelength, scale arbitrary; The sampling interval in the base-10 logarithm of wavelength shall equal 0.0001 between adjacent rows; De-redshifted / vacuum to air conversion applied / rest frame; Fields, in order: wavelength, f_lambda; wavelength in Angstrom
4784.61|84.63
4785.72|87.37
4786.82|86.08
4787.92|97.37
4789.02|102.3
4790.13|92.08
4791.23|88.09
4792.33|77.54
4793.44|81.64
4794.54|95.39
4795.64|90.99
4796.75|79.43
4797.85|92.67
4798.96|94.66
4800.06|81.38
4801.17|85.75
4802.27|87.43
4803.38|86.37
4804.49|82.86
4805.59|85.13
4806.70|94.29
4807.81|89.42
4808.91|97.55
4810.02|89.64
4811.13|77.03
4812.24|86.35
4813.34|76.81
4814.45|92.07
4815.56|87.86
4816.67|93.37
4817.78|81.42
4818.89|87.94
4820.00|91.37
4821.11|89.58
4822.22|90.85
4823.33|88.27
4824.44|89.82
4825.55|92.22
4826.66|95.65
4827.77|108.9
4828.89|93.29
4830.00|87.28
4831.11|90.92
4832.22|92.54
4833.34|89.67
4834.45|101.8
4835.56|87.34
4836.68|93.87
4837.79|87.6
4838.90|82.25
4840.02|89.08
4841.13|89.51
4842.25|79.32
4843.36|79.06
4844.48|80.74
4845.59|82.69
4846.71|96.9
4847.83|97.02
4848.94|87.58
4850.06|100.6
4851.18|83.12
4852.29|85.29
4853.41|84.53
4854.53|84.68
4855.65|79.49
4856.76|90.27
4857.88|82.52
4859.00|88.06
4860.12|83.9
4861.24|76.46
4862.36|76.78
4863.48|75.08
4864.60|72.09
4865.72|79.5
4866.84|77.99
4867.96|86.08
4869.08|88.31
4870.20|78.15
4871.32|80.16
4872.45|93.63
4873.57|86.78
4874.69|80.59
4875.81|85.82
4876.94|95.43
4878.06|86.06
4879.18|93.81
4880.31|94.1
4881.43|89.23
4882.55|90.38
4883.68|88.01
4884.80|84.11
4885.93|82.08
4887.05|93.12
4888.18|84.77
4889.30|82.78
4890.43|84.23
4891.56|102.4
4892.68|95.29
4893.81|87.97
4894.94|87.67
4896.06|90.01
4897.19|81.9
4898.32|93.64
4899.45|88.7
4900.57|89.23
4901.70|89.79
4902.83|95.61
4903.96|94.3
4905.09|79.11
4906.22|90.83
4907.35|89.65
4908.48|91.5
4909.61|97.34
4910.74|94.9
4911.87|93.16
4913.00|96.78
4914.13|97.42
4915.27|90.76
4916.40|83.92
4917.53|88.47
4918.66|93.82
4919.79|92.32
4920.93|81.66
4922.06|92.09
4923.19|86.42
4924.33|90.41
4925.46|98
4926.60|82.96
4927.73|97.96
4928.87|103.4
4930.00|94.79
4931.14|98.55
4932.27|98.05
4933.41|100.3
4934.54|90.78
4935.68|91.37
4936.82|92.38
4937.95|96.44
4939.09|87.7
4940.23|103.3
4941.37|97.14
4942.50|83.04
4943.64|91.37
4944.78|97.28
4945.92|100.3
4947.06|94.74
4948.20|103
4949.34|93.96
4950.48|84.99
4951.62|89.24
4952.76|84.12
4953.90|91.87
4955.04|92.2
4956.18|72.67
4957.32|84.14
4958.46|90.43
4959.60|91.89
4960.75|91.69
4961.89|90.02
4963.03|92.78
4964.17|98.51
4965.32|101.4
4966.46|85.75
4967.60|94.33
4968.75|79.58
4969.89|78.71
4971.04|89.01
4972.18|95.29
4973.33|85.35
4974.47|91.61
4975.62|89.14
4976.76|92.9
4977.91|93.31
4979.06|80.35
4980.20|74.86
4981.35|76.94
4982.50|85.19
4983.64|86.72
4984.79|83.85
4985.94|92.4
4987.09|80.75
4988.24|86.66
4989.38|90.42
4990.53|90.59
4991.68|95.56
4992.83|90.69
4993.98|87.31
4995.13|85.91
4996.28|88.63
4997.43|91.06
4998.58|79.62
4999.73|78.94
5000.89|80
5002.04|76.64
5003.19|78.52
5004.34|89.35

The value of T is 0.52 Angstrom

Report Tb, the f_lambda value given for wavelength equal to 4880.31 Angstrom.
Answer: 94.1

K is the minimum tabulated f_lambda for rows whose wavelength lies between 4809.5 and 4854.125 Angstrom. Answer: 76.81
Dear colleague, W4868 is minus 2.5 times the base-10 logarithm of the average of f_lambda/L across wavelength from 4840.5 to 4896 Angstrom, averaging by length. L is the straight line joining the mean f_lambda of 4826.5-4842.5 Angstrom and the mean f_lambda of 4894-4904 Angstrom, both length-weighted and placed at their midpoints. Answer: 0.06 mag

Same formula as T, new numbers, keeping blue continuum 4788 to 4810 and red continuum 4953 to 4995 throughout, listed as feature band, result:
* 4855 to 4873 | 1.39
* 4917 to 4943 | -1.41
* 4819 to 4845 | -0.37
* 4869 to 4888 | 0.21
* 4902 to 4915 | -0.62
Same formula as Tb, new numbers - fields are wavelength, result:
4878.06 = 86.06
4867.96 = 86.08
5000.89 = 80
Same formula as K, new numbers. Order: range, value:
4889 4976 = 72.67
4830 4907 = 72.09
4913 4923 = 81.66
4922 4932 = 82.96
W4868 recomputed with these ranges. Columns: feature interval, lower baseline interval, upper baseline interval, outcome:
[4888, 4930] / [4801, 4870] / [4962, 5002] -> -0.045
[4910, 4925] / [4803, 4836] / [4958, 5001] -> -0.029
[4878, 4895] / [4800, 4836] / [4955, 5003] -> -0.009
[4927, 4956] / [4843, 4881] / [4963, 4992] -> -0.082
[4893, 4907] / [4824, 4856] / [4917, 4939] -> 0.033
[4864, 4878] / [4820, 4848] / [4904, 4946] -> 0.093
